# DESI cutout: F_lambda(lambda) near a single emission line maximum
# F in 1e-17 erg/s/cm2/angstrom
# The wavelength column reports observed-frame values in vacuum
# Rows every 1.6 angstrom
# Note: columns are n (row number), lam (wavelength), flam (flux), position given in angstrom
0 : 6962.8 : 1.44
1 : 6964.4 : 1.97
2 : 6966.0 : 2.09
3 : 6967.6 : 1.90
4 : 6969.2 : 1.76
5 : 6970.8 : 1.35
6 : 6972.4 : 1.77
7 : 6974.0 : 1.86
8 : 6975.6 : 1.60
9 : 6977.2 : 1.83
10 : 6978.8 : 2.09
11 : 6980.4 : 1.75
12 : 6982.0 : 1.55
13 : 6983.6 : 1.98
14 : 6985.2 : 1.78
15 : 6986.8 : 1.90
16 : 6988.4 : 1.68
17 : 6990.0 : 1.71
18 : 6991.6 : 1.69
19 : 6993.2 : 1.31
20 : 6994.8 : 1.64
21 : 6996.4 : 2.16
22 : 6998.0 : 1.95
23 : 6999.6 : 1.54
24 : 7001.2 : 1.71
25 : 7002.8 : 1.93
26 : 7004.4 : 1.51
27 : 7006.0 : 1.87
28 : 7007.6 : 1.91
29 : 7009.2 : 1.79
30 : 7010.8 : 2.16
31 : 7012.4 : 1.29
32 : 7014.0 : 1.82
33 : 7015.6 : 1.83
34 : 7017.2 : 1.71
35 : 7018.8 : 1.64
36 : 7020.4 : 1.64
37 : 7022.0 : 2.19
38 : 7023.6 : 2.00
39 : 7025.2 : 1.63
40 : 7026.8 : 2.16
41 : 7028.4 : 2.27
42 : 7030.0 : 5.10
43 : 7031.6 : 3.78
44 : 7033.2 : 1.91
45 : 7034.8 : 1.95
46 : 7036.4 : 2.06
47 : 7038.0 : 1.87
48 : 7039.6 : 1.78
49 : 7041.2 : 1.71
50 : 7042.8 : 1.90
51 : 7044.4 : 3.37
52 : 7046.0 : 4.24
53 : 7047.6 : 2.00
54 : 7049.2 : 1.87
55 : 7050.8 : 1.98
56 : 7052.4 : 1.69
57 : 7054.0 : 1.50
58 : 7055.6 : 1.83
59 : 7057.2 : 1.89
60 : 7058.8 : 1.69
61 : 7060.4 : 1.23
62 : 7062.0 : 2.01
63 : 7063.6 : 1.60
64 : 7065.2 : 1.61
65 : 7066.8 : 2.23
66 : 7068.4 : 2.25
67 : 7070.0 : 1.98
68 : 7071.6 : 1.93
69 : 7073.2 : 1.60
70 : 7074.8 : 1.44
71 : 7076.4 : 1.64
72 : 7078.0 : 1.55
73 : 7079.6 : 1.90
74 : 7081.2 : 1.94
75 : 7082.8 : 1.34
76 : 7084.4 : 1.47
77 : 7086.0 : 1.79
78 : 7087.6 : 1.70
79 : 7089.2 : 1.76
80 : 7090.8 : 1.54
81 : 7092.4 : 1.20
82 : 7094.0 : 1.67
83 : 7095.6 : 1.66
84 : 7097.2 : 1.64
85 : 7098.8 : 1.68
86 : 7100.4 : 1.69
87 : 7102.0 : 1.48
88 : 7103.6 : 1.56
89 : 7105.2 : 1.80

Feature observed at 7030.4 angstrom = [S II]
